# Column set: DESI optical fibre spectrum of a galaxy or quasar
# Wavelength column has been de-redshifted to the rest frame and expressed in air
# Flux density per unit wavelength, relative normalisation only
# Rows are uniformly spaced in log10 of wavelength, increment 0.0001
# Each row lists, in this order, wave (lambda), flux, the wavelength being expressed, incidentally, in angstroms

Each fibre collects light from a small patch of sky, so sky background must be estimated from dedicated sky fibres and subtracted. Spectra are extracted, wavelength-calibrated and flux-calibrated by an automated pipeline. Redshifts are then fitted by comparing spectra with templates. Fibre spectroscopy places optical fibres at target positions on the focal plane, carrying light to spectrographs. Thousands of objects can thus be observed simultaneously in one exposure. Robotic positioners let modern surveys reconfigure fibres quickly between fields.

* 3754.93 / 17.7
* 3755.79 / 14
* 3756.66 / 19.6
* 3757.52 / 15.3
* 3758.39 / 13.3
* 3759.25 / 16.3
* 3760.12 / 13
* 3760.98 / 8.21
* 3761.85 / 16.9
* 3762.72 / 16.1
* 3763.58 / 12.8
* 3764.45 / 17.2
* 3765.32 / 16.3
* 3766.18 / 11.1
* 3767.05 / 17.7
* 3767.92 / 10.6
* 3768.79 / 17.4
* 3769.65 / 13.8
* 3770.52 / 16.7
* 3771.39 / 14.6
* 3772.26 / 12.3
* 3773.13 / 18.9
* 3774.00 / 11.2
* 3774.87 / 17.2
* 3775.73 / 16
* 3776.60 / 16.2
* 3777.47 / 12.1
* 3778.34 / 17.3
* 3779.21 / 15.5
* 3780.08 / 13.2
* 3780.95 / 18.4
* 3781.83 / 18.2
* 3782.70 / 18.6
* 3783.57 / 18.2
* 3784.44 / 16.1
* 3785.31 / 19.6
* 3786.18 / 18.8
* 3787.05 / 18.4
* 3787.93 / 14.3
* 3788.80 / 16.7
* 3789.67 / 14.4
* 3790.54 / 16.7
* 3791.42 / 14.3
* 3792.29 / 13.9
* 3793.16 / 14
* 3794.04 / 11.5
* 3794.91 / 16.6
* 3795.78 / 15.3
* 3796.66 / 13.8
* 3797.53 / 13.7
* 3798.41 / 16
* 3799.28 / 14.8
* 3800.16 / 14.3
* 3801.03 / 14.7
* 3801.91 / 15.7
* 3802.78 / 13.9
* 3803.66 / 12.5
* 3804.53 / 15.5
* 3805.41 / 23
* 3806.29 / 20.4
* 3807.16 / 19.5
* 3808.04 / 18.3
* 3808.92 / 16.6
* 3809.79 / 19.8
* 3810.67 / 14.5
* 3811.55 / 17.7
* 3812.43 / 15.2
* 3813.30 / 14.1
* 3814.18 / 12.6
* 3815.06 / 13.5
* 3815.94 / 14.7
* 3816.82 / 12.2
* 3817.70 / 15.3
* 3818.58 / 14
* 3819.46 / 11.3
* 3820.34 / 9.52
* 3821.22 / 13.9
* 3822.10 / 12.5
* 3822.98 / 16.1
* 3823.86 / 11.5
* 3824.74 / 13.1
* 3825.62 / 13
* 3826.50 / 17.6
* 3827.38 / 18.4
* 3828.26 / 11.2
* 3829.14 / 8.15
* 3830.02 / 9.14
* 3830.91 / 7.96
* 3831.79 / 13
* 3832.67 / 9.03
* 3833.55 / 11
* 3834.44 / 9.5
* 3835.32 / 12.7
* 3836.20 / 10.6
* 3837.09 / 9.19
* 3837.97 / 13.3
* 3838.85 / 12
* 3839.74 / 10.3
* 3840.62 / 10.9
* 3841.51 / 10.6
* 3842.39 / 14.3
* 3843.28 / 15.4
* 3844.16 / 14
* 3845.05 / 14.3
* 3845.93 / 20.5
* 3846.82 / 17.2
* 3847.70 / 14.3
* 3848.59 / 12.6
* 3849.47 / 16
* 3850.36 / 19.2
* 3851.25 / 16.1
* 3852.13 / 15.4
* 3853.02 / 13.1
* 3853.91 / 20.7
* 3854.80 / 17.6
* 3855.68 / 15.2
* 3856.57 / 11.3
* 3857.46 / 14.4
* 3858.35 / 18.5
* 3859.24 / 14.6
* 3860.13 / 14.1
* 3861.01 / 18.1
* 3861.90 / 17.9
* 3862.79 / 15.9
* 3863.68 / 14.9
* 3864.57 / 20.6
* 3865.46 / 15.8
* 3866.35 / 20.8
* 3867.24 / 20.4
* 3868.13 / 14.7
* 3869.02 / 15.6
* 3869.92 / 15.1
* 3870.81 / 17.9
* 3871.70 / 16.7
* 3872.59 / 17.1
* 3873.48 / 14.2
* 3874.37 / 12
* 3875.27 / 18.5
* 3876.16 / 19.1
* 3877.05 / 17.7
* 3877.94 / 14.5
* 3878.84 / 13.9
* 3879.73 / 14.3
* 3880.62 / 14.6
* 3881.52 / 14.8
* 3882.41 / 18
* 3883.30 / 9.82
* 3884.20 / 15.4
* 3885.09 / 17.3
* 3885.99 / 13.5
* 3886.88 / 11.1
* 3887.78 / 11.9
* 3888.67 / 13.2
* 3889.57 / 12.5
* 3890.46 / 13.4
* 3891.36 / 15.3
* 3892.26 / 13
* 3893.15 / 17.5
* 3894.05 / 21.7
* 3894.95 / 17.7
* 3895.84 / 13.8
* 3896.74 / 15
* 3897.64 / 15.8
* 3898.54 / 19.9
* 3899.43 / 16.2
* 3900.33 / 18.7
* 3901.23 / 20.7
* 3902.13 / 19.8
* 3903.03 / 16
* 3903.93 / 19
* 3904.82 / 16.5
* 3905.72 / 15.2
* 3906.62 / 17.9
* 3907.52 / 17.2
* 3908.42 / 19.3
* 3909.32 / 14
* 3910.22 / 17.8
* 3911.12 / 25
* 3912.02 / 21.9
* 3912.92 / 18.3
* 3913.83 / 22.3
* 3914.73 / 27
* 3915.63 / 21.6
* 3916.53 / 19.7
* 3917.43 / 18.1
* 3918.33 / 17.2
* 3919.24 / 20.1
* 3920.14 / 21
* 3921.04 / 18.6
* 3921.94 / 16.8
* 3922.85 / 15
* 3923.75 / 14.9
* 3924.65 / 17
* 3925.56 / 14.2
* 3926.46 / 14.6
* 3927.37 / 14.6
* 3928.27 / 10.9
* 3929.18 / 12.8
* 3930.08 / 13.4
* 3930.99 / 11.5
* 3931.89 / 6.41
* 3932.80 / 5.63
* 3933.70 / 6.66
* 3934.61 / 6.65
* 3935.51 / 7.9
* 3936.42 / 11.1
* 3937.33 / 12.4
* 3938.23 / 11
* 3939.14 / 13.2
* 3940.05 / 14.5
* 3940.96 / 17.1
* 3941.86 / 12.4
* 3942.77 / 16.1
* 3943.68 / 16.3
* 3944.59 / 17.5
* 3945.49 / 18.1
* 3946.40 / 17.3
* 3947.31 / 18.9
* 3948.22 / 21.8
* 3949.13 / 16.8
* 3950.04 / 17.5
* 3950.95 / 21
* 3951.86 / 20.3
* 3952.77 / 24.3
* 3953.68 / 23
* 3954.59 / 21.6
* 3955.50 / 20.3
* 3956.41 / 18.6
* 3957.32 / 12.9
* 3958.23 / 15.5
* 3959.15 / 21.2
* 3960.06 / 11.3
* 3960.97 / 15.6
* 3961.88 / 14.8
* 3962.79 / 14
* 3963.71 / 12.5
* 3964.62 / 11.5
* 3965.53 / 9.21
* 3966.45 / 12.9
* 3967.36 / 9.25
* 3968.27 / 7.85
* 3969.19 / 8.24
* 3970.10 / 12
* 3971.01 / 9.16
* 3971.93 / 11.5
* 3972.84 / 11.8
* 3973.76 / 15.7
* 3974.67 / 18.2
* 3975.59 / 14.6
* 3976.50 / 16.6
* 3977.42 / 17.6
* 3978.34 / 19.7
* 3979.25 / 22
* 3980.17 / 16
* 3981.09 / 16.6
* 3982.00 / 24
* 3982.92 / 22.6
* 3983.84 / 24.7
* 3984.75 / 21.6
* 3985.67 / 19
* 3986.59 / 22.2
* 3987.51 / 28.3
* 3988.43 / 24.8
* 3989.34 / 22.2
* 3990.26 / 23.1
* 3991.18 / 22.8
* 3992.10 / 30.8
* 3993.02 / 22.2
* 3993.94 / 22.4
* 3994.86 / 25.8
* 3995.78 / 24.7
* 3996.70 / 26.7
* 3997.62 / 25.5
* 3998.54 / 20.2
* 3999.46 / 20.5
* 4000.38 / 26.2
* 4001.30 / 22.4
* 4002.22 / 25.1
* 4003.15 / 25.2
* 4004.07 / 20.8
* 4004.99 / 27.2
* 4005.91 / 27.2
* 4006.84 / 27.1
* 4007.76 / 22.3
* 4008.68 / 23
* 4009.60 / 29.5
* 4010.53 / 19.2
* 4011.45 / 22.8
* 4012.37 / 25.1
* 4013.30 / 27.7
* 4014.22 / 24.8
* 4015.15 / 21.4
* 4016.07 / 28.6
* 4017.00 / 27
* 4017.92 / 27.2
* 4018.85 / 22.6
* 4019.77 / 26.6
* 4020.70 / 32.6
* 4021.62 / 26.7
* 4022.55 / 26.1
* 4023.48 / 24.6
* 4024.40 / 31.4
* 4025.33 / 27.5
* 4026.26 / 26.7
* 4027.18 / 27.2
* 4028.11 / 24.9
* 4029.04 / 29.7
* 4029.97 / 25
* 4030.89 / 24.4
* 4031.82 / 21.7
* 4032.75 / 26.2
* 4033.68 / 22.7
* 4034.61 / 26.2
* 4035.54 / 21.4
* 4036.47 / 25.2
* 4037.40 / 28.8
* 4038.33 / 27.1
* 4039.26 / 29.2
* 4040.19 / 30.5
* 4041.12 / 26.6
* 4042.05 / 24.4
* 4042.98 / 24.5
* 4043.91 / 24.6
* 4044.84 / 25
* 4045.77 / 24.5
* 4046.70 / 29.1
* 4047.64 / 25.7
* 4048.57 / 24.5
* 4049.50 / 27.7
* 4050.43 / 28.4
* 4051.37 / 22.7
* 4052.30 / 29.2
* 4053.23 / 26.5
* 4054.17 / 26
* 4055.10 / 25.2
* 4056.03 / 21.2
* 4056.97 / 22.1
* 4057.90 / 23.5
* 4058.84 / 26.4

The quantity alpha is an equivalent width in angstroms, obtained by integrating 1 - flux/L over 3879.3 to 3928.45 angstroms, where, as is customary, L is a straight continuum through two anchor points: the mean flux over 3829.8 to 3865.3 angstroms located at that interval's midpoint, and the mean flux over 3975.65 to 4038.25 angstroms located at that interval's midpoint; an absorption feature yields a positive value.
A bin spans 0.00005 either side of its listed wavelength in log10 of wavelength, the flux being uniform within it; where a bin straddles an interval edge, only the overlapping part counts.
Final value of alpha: 2.5 angstroms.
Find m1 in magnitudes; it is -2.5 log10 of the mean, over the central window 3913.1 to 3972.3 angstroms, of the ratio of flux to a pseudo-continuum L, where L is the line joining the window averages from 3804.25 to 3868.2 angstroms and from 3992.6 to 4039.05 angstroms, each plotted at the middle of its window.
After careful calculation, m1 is 0.34 mag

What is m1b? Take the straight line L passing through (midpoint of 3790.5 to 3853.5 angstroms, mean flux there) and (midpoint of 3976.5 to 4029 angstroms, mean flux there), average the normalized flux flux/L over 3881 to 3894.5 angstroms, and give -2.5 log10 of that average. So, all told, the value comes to 0.22 mag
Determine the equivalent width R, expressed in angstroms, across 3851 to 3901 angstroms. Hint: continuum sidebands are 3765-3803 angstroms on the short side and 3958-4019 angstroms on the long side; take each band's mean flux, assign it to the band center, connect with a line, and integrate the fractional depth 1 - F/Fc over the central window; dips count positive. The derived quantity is 5.1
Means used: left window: 15.4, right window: 20.4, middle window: 15.9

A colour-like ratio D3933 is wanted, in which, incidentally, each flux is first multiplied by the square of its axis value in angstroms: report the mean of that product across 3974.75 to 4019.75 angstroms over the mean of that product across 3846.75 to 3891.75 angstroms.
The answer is 1.60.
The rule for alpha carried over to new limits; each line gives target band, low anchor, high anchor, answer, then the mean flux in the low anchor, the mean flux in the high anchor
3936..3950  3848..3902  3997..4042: 3.28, 15.9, 25.6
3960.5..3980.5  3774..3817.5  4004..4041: 8.46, 15.8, 26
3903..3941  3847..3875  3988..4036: 7.81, 16.2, 25.1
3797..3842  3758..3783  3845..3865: 5.82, 15.1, 16.2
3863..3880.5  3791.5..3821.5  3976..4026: 1.56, 15.1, 24.1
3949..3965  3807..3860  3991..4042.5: 3.15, 13.9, 25.5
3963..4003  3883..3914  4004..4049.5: 6.65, 16.7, 25.9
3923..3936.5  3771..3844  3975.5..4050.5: 6.04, 14.4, 24.6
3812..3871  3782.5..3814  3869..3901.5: 5.99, 16.1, 15.6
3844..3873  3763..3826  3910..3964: -1.26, 15.3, 16.3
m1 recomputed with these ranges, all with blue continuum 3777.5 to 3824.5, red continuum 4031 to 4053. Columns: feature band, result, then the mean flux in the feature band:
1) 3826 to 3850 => 0.32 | 12.7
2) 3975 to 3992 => 0.11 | 21.2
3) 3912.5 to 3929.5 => 0.17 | 17.6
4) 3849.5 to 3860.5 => 0.12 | 15.9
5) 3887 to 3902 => 0.22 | 16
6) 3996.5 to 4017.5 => -0.01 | 24.6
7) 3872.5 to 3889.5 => 0.27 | 14.7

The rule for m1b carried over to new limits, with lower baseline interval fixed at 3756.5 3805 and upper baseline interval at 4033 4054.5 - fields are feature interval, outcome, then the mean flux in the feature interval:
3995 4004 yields 0.01 mag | 24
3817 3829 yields 0.25 mag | 13.5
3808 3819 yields 0.10 mag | 15.2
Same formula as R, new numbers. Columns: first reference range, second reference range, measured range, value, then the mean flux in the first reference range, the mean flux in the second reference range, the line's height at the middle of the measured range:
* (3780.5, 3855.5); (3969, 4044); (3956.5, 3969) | 4.9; 14.7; 23.5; 21.4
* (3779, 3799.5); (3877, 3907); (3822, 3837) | 3.7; 15.9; 15.7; 15.8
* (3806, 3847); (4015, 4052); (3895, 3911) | 0.7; 13.6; 26.2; 18.2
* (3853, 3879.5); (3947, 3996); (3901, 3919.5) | -2.3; 16.4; 18.2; 17.1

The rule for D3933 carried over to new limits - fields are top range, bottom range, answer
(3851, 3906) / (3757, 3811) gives 1.08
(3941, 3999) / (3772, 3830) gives 1.32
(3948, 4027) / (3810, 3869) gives 1.59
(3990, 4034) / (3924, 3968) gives 1.78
